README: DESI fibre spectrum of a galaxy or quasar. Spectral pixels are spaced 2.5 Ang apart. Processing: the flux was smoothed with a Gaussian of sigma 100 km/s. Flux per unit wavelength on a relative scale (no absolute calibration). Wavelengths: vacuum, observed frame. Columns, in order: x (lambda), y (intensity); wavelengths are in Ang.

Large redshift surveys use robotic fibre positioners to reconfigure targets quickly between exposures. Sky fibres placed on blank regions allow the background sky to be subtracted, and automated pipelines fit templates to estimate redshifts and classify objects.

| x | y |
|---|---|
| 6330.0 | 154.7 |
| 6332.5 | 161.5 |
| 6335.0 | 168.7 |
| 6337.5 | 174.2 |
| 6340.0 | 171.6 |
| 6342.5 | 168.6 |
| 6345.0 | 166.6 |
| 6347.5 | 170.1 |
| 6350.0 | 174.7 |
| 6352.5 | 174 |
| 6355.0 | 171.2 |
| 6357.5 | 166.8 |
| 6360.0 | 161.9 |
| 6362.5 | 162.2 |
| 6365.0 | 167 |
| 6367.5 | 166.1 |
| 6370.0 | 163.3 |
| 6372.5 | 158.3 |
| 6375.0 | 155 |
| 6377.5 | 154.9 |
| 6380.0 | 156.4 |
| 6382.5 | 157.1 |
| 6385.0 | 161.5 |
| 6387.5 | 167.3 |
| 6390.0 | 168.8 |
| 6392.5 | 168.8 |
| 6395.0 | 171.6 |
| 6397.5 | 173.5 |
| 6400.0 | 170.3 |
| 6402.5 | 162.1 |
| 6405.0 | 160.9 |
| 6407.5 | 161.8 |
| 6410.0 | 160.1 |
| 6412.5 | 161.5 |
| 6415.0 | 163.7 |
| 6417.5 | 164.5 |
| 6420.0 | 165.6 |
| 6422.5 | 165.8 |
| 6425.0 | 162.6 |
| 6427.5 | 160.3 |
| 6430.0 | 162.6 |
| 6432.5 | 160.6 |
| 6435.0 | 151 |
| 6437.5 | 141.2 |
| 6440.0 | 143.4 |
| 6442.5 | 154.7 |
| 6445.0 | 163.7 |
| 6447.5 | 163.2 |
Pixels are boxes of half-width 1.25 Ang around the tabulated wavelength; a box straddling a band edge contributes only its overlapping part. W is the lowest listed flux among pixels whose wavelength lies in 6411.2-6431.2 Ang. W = 160.3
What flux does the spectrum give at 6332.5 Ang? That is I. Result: 161.5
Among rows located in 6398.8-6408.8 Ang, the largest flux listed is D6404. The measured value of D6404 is 170.3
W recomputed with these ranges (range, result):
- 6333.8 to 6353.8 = 166.6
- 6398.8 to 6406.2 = 160.9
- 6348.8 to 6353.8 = 174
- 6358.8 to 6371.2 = 161.9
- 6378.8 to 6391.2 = 156.4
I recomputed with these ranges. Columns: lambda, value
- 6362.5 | 162.2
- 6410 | 160.1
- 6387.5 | 167.3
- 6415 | 163.7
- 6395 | 171.6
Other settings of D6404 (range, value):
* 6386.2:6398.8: 173.5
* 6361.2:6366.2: 167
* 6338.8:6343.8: 171.6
